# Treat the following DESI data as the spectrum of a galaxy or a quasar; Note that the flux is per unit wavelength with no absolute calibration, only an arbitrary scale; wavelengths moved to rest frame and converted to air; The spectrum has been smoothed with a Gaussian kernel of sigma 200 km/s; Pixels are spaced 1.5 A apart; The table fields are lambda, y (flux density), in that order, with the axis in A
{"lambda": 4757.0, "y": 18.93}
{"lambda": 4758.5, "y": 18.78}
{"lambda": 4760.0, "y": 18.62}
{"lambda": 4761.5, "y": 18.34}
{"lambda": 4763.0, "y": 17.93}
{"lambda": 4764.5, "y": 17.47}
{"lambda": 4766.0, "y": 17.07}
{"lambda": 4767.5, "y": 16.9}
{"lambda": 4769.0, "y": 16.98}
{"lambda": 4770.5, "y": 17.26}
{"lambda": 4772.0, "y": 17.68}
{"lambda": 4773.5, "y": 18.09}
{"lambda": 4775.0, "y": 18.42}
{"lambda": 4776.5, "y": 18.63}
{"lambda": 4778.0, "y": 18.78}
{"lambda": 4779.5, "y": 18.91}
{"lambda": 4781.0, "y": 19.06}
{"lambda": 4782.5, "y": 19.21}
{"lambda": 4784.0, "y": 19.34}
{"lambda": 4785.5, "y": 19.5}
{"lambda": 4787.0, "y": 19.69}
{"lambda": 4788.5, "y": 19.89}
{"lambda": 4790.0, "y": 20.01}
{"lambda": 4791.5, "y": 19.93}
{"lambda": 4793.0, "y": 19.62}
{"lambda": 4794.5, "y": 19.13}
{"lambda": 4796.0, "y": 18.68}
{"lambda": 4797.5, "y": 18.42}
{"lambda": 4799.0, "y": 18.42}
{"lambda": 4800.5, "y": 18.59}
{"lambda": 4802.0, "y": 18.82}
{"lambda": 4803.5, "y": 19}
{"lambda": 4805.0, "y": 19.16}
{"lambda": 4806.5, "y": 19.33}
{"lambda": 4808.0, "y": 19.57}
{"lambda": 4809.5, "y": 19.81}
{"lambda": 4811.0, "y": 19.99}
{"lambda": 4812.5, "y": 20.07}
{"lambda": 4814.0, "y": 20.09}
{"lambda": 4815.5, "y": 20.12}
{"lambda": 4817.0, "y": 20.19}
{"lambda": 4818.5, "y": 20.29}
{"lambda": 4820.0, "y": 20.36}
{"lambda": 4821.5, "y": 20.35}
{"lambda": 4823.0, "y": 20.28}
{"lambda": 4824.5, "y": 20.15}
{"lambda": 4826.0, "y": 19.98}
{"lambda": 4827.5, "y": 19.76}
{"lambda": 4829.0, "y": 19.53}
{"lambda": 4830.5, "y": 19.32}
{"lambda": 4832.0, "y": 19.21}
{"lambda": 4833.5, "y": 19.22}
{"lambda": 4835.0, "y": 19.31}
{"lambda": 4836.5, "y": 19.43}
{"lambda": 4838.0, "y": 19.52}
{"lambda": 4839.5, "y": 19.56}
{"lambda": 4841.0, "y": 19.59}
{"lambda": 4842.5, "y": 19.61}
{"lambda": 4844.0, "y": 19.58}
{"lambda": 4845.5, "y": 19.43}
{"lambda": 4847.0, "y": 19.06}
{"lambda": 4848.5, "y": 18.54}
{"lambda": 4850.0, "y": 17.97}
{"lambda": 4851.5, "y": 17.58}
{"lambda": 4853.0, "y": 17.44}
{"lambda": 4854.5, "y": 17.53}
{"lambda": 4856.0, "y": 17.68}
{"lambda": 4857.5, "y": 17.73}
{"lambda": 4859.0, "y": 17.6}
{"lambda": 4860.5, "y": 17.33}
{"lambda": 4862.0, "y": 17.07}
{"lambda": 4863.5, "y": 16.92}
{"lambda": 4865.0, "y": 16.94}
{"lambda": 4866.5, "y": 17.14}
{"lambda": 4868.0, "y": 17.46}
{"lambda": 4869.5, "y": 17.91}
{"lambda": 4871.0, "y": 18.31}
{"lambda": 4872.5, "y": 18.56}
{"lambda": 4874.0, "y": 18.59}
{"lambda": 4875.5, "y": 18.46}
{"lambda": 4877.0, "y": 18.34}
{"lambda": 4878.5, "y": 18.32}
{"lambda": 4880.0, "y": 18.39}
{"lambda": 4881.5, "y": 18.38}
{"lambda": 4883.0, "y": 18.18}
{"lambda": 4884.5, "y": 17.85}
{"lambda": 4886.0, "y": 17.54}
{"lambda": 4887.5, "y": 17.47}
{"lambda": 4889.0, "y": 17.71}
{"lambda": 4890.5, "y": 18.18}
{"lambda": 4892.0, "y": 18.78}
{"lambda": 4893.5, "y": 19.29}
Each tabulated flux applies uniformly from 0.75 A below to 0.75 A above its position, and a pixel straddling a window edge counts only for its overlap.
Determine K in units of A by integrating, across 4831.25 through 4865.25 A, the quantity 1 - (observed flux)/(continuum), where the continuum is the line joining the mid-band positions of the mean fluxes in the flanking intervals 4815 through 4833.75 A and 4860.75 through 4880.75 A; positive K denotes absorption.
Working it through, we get 0.8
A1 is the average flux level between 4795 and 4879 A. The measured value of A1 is 18.9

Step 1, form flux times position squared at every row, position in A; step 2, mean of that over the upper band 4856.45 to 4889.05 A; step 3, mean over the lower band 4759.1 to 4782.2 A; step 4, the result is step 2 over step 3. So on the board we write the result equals 1.0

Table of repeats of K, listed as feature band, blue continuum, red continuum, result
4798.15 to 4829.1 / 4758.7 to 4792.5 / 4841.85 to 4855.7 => -1.99 A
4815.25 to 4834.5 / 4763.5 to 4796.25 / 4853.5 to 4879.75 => -1.80 A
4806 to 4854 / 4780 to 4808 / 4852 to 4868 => -3.42 A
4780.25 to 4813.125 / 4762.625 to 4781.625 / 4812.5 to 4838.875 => -0.92 A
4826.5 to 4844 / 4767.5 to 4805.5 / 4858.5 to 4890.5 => -1.15 A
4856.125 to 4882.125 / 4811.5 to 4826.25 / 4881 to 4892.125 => 0.96 A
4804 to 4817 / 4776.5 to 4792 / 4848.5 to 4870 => -0.74 A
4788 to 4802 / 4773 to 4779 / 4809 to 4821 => 0.10 A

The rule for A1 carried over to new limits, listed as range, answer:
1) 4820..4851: 19.5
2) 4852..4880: 17.8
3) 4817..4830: 20.1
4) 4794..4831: 19.6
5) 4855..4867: 17.3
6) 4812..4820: 20.2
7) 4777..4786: 19.1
